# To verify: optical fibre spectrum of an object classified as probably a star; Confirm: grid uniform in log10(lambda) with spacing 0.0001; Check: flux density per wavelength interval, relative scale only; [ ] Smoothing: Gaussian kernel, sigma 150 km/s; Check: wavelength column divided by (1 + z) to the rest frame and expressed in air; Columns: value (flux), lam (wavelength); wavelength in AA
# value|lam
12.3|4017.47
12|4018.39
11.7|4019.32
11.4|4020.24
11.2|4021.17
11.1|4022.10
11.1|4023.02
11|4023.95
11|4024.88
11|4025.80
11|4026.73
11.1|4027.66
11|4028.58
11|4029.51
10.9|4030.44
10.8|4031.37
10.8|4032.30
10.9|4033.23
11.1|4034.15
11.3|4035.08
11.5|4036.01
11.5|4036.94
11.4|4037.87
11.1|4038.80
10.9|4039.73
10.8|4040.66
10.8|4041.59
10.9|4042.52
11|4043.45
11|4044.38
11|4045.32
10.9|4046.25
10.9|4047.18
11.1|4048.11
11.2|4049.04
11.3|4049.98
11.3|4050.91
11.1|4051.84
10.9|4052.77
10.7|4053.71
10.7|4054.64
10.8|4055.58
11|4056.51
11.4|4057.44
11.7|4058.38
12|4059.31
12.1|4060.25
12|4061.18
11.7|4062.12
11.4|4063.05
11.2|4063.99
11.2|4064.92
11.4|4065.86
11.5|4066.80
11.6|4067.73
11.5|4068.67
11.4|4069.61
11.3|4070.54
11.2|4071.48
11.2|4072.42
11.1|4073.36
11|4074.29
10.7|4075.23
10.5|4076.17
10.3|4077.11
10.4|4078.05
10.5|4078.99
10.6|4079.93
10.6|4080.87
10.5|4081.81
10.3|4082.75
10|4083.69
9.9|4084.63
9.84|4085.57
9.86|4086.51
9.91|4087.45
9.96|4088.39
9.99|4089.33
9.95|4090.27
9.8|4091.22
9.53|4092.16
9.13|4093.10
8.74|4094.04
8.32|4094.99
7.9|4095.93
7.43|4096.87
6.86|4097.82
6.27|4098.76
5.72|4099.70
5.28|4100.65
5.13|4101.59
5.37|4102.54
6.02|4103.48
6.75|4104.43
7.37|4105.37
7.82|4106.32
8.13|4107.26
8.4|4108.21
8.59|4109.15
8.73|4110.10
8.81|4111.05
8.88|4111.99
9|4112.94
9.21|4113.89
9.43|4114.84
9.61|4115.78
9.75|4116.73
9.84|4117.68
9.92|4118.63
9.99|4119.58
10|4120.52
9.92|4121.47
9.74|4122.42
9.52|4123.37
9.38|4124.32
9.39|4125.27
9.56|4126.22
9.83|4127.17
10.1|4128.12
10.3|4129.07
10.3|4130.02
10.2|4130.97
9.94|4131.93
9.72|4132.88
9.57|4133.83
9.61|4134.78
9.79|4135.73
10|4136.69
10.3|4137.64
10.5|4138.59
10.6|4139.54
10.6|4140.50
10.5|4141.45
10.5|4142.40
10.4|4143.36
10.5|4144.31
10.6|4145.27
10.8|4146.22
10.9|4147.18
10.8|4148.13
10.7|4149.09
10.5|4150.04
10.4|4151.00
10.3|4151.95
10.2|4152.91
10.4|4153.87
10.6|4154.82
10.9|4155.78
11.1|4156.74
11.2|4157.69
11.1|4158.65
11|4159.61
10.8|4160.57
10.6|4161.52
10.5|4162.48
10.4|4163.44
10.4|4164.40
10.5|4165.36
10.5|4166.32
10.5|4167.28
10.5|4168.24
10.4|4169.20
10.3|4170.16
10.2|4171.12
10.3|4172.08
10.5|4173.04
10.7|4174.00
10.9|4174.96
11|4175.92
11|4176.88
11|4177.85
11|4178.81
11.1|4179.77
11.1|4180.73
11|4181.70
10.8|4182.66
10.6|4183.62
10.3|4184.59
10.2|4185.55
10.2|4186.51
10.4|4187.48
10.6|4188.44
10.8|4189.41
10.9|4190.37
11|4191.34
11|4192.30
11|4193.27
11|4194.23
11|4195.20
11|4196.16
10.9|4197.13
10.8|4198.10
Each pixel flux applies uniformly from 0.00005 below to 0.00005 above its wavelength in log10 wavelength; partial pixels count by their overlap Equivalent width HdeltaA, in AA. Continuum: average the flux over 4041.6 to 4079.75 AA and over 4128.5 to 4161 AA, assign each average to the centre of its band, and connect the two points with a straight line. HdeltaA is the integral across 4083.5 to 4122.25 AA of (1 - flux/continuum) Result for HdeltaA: 8.03 AA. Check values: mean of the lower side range 11.1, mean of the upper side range 10.5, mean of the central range 8.56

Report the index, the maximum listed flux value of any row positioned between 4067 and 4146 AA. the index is 11.6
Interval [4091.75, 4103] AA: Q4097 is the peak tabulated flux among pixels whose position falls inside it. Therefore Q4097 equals 9.53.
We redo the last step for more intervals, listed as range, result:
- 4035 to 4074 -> 12.1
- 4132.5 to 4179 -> 11.2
